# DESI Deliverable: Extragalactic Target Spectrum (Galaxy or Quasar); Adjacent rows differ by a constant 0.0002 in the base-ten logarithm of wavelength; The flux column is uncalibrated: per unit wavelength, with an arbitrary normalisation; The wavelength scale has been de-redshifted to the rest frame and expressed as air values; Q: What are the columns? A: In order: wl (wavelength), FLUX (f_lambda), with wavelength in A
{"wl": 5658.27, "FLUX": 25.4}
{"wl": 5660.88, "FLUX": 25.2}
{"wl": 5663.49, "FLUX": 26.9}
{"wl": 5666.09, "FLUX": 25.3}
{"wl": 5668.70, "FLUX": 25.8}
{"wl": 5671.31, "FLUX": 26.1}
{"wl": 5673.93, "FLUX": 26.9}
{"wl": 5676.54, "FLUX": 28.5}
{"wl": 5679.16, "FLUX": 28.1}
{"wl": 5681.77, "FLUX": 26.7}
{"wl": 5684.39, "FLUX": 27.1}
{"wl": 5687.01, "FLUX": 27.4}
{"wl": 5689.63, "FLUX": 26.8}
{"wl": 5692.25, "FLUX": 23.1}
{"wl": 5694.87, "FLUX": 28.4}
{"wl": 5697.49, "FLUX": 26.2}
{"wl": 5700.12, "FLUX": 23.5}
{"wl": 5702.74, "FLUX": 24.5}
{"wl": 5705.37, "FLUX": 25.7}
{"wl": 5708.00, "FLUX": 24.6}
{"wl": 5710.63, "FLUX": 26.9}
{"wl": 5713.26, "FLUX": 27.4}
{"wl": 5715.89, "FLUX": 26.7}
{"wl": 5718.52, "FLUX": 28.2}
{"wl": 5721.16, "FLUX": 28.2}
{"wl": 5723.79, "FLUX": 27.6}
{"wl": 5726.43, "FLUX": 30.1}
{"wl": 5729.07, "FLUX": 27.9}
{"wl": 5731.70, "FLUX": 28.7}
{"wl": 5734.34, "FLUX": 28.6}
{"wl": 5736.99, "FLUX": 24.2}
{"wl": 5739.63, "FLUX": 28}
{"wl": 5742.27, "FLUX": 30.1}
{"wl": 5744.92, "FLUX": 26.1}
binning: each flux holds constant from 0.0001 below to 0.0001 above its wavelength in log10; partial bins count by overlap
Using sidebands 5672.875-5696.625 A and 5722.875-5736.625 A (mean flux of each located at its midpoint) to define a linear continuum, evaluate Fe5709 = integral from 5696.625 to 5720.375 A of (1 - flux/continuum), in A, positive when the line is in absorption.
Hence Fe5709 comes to 1.4 A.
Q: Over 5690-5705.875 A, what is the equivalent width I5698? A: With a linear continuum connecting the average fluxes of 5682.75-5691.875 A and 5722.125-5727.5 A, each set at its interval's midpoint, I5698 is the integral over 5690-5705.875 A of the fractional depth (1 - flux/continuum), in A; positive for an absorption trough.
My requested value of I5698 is 1.1 A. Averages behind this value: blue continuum 26.7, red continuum 28.8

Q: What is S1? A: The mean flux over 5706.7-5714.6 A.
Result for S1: 26.3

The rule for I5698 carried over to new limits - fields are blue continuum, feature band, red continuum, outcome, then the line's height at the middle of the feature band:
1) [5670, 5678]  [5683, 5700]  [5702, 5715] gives 0.1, 26.5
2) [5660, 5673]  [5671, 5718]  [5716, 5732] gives 1.1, 27.1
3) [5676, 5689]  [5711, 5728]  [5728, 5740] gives -0.3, 27.4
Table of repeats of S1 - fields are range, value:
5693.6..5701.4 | 26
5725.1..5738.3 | 27.9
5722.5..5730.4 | 28.5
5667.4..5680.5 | 27.1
